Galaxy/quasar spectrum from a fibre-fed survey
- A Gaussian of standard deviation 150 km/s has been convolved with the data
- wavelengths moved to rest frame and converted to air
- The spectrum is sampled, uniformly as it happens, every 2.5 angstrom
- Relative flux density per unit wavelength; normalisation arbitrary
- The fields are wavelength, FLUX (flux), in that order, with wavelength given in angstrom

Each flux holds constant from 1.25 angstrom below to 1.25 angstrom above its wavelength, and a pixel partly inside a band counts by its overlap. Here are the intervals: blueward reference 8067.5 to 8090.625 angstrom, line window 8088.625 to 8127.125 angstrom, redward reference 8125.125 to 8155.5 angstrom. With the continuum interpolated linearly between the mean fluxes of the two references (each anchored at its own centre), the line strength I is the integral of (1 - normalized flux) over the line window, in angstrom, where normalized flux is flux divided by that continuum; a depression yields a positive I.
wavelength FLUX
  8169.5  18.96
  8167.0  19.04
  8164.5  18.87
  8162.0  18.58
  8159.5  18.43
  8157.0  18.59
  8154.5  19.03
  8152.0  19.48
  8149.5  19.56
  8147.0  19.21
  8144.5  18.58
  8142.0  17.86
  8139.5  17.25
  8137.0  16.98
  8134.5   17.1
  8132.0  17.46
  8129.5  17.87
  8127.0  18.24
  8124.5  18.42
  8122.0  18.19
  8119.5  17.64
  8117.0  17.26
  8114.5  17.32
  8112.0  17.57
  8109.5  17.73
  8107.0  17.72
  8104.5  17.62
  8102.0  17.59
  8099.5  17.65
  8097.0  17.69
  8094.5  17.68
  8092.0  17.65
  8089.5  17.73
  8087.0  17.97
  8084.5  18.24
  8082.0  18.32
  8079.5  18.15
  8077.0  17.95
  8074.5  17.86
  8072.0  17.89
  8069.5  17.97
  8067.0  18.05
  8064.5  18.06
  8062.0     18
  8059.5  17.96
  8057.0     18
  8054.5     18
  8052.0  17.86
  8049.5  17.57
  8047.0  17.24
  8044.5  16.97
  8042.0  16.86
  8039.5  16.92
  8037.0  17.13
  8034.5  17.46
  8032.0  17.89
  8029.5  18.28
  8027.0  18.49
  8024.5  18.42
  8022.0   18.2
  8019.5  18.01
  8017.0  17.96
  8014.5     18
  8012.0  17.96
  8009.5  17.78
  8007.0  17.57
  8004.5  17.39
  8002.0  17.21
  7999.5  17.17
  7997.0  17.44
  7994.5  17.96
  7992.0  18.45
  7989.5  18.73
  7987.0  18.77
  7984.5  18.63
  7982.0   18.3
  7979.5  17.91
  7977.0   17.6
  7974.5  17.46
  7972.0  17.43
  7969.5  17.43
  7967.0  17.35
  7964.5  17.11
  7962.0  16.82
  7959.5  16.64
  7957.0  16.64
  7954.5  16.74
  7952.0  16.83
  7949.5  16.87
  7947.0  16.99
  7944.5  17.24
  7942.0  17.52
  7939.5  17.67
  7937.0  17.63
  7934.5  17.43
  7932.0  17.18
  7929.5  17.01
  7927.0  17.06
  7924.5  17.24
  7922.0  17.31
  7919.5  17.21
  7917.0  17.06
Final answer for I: 0.8 angstrom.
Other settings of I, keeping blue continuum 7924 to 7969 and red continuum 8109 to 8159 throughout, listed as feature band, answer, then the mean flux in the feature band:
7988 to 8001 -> -0.4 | 18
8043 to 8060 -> 0.0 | 17.6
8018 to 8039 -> -0.5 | 17.9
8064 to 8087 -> -0.4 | 18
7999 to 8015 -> -0.1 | 17.6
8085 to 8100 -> 0.1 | 17.8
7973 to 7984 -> -0.4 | 17.9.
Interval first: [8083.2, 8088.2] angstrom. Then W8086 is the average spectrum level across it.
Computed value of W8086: 18.1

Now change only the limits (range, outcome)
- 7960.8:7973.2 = 17.2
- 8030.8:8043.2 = 17.3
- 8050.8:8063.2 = 18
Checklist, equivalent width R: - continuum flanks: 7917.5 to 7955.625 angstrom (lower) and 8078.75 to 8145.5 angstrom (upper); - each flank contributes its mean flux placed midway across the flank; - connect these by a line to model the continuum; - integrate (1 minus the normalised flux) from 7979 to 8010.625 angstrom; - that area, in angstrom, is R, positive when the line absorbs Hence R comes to -1.0 angstrom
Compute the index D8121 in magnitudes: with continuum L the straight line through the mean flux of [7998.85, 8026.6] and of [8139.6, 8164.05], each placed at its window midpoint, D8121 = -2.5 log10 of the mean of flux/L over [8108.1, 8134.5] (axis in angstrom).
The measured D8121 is 0.048 mag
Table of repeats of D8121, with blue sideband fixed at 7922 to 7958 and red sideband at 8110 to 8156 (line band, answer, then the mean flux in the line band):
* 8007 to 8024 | -0.03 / 18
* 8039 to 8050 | 0.03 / 17.1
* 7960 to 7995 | -0.03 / 17.8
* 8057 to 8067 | -0.02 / 18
